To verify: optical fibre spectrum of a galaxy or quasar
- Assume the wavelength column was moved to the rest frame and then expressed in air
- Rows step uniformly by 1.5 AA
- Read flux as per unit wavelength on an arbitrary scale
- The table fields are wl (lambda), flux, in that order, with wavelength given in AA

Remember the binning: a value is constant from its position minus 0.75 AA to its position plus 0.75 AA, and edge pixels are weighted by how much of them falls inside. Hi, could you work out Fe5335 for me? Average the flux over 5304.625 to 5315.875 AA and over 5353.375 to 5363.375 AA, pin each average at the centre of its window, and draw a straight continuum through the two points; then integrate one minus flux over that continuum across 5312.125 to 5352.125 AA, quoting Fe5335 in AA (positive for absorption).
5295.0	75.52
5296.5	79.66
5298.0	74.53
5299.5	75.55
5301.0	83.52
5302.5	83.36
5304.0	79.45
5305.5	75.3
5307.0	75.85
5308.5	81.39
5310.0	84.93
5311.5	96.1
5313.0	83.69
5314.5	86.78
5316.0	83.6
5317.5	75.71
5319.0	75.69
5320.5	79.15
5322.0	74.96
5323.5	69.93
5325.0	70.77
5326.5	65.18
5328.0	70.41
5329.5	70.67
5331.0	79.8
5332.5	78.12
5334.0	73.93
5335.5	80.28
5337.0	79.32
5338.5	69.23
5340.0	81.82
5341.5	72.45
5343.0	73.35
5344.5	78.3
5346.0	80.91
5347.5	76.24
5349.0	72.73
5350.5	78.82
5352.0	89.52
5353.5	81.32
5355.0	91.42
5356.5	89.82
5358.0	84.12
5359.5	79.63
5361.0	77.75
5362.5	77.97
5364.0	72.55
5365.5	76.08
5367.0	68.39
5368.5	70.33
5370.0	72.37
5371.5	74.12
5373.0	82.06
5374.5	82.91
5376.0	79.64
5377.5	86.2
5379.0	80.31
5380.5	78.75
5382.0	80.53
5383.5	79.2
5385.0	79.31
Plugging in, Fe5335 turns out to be 3.2 AA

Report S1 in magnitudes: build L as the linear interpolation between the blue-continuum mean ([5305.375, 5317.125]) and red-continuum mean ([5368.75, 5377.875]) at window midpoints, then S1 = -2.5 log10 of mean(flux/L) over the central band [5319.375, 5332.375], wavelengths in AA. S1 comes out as 0.13 mag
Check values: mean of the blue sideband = 83.6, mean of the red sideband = 78.8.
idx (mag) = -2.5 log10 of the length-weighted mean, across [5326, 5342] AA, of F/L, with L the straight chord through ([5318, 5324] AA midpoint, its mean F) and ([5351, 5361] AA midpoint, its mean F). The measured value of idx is 0.06 mag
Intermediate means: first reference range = 75.2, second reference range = 85.2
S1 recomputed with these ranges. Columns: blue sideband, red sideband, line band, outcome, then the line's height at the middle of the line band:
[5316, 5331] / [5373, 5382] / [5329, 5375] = 0.00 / 77.7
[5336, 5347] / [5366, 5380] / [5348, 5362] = -0.08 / 76.9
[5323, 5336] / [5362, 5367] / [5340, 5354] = -0.07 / 73.8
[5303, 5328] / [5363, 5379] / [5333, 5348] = 0.01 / 77.7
